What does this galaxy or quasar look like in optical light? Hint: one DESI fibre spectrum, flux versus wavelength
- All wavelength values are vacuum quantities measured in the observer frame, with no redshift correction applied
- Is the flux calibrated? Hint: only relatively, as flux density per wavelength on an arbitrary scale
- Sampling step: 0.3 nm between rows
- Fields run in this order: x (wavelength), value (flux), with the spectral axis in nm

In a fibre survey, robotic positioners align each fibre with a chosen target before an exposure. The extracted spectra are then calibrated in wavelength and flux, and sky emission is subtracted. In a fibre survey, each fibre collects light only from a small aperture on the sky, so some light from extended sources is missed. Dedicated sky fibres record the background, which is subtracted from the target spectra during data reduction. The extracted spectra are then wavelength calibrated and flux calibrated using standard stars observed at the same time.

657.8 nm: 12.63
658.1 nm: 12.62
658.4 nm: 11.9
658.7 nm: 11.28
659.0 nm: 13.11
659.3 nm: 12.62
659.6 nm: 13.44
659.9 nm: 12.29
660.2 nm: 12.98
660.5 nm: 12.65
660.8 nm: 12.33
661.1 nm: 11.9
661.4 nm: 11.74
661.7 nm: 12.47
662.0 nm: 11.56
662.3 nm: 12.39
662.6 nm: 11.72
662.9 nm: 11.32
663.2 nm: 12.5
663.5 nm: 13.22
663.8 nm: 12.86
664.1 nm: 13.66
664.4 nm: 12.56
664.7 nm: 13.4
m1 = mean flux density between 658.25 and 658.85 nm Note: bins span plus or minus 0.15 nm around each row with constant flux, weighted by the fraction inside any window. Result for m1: 11.6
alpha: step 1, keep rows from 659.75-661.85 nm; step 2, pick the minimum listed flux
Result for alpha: 11.74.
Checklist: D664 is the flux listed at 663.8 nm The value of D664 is 12.86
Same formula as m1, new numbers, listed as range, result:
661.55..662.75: 12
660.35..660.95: 12.5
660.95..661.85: 12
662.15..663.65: 12.2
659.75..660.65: 12.6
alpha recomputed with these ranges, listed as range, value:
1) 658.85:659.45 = 12.62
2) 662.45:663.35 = 11.32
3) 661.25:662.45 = 11.56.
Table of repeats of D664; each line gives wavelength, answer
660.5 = 12.65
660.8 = 12.33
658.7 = 11.28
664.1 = 13.66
